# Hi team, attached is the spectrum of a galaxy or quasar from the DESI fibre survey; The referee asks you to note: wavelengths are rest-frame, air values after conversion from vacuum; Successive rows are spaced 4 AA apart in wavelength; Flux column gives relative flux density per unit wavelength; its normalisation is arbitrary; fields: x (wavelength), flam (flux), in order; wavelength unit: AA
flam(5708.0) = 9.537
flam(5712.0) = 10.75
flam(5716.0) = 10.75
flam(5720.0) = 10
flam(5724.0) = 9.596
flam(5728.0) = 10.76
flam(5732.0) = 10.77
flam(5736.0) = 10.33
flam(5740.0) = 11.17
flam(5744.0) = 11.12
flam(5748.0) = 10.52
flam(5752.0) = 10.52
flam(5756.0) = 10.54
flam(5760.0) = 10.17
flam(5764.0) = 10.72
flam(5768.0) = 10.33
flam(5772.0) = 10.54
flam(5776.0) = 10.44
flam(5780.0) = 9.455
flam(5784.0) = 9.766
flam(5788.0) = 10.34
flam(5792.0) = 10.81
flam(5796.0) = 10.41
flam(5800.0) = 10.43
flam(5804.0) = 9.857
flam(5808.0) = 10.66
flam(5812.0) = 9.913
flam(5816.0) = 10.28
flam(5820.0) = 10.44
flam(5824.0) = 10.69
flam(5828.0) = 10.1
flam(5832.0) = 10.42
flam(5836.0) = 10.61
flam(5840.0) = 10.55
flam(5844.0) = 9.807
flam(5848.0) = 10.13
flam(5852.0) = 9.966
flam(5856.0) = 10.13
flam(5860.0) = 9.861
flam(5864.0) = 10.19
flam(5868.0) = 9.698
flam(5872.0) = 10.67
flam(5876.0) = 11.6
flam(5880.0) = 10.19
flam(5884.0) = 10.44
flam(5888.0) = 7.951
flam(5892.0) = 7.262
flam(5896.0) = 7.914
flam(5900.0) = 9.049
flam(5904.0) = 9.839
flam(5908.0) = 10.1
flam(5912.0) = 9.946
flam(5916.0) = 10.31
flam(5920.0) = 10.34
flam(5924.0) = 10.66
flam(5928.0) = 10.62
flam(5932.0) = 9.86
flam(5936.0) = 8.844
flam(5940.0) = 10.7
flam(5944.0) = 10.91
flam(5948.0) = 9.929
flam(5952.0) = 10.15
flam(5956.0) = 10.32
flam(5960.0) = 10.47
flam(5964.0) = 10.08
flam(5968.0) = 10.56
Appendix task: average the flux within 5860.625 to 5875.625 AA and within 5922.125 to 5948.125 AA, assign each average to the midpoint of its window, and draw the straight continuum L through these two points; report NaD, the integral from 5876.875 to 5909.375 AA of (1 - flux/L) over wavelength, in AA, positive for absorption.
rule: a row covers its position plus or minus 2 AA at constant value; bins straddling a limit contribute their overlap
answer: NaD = 3.5 AA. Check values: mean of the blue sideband 10.3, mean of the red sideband 10.2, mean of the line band 9.16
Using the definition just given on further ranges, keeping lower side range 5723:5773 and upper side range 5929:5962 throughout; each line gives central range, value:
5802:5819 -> 0.4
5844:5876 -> 0.5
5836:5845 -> 0.1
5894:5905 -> 1.5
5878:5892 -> 1.5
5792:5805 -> 0.1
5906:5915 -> 0.2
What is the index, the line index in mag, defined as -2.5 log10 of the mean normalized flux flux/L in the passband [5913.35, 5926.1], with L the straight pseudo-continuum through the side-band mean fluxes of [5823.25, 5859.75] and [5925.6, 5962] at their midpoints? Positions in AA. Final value -0.02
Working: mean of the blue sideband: 10.2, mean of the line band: 10.4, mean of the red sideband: 10.2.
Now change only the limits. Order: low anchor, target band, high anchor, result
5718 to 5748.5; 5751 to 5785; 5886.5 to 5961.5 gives 0.01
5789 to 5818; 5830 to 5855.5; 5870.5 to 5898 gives -0.04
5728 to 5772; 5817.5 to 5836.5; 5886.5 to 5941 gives -0.04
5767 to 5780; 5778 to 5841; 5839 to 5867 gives -0.01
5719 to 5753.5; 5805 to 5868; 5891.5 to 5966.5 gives 0.00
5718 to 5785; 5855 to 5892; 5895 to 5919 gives -0.01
